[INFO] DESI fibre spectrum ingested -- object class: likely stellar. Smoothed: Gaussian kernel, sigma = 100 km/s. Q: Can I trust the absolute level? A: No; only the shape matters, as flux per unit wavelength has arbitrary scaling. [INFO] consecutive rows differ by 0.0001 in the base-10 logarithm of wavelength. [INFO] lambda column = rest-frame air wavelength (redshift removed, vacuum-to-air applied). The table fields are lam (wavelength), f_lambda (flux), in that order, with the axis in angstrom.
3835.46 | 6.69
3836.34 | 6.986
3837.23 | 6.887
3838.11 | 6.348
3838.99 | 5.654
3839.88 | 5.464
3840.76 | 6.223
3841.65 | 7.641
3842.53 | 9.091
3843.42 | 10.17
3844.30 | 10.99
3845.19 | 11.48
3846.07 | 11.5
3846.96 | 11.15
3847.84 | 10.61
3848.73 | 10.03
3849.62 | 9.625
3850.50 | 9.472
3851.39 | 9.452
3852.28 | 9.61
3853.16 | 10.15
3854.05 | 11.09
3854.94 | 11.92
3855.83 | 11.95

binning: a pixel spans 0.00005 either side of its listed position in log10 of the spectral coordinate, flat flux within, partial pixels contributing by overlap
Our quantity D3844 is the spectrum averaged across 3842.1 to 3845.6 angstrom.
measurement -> 10.4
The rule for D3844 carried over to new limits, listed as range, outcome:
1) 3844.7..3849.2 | 10.9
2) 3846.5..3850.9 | 10.2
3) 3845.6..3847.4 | 11.4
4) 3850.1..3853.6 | 9.68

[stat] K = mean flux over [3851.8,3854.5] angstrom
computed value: 10.3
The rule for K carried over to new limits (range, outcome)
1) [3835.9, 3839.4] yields 6.48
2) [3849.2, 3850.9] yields 9.59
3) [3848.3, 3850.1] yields 9.83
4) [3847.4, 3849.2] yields 10.3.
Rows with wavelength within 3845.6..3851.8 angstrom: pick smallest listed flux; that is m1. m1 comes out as 9.452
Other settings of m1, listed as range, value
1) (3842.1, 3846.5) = 9.091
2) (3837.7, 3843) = 5.464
